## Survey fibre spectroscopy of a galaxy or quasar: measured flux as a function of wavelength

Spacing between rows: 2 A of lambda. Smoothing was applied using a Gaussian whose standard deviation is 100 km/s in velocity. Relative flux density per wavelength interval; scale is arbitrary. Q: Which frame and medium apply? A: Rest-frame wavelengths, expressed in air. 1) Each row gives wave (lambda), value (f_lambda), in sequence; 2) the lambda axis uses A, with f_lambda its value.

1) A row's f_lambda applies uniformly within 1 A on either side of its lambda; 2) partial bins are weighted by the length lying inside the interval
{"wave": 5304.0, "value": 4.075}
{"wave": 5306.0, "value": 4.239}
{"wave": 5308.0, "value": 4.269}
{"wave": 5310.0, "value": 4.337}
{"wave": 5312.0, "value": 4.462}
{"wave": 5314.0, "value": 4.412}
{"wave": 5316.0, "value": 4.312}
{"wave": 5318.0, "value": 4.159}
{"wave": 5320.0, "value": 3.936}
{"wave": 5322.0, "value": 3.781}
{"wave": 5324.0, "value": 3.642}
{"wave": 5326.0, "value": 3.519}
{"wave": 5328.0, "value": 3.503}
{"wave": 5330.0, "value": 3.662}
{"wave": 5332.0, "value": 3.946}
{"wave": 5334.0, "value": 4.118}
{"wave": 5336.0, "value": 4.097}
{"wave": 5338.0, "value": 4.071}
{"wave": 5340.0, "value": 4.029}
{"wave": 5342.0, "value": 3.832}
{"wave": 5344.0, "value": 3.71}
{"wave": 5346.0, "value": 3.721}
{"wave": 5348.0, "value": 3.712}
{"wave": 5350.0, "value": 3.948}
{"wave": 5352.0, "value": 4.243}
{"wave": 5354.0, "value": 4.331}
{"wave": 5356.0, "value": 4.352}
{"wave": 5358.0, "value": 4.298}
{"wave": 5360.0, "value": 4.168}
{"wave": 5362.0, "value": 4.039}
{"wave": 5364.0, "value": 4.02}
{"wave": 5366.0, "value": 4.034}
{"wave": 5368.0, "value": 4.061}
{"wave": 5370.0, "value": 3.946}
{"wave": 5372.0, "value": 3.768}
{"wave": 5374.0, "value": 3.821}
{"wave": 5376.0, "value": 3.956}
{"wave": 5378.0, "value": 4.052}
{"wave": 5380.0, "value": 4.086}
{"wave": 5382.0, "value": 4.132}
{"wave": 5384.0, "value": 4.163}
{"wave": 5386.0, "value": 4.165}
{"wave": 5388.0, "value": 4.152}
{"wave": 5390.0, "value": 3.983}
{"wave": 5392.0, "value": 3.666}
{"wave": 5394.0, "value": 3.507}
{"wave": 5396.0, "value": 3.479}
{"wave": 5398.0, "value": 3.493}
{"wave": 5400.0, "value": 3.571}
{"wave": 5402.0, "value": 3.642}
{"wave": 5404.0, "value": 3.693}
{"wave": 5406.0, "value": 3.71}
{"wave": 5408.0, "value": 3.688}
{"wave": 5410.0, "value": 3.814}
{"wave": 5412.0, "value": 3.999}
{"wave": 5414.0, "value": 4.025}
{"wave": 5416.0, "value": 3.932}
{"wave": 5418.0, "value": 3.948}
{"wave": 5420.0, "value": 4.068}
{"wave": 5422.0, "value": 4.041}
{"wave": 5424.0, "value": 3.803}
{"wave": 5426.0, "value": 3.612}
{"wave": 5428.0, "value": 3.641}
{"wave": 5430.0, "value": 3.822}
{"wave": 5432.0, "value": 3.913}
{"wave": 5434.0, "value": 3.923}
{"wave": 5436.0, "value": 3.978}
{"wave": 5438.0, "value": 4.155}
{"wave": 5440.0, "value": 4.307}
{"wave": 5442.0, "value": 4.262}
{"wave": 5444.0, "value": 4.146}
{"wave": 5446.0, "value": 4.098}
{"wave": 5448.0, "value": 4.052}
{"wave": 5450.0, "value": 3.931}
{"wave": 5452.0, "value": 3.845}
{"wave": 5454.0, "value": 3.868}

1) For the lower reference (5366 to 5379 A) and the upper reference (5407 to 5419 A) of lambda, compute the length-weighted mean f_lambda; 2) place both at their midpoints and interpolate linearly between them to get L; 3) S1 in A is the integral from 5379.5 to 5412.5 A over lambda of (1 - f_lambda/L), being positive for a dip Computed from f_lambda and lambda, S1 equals 0.9 A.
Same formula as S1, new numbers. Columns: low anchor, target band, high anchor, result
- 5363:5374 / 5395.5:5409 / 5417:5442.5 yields 1.15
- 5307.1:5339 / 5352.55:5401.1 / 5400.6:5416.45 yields -1.10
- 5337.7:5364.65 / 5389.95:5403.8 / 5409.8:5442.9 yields 1.35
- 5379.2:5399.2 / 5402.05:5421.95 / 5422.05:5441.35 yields 0.14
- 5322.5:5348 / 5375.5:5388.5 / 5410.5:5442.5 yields -0.72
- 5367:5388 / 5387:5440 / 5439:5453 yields 3.03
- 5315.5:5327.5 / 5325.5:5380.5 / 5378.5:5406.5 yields -1.81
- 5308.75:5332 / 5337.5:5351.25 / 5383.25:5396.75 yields 0.29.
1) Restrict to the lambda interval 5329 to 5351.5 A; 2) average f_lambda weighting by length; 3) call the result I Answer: 3.9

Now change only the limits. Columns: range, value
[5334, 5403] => 3.95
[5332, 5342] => 4.04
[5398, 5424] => 3.83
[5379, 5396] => 3.95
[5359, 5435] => 3.88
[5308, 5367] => 4.02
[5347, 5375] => 4.05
